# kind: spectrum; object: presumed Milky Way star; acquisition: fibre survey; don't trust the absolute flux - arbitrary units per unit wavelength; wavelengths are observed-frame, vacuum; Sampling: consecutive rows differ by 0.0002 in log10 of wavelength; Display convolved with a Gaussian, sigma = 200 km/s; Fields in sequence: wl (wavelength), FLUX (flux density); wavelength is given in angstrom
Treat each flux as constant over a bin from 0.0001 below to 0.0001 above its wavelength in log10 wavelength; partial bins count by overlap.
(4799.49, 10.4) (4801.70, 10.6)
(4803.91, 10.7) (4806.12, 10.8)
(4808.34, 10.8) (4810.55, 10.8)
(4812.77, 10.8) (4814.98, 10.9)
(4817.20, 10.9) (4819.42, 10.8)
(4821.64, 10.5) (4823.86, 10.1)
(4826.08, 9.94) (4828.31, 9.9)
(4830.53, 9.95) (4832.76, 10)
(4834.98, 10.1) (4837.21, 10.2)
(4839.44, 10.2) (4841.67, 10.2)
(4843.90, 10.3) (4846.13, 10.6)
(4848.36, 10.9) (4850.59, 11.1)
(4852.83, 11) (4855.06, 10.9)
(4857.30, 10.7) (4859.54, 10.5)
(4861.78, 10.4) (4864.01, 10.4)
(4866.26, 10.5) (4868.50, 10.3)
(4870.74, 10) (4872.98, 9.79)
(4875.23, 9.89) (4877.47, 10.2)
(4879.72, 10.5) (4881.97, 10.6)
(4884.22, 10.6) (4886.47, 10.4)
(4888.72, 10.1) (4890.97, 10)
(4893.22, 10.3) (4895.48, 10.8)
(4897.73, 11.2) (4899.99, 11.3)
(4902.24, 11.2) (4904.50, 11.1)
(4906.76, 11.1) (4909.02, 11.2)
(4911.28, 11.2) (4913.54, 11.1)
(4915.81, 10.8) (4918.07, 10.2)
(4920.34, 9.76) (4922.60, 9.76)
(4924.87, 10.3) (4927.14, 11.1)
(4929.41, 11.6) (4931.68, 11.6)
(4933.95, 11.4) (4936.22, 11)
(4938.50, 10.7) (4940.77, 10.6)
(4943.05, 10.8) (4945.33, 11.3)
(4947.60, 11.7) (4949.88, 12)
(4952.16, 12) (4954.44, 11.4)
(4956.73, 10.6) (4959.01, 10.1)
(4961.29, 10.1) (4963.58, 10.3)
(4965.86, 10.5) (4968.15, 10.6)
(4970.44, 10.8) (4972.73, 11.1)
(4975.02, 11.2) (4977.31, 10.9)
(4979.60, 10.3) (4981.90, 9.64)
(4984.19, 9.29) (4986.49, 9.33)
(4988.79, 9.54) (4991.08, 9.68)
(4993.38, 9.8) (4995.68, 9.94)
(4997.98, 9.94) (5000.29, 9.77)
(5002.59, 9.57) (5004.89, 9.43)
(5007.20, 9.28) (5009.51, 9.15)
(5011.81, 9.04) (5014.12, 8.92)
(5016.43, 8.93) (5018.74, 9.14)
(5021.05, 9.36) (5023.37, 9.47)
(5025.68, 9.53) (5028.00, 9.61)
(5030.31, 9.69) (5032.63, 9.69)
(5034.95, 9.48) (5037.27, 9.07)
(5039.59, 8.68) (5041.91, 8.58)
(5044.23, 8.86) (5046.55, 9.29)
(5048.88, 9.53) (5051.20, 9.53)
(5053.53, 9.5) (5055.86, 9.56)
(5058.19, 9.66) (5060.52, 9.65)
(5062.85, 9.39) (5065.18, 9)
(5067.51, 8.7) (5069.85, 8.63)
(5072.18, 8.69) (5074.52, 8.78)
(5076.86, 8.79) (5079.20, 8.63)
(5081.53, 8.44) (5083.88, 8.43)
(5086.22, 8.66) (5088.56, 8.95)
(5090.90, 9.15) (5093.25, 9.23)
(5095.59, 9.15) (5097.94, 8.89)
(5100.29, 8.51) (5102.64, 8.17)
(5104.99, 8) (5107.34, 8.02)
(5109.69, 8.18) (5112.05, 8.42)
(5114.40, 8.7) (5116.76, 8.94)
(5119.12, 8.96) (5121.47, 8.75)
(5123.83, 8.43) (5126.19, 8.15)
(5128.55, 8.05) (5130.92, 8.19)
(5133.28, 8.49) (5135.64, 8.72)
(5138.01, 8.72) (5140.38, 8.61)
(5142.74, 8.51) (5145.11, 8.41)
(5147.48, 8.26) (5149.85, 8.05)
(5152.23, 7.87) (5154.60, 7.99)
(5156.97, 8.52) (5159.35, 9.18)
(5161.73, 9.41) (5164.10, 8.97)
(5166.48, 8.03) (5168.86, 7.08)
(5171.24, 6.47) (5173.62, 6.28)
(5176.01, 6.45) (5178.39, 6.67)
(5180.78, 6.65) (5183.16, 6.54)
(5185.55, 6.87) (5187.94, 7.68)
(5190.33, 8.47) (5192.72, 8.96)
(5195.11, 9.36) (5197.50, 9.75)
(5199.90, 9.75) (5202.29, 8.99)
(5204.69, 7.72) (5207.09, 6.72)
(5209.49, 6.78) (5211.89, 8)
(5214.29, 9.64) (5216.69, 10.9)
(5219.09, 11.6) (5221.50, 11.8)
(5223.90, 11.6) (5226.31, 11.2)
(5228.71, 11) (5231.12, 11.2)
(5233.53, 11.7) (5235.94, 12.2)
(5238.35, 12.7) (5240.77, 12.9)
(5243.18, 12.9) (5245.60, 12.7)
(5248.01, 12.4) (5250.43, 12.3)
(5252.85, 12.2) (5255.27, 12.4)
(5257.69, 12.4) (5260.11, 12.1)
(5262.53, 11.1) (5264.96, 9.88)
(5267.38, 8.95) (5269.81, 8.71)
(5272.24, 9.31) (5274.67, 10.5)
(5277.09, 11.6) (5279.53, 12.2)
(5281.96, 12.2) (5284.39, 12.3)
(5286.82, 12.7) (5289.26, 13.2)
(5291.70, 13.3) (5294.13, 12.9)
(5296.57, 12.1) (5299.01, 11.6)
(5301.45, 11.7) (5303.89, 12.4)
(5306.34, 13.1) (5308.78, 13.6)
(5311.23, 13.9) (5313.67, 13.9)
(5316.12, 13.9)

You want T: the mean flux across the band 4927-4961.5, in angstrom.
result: 11.2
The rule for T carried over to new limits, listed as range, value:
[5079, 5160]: 8.52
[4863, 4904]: 10.5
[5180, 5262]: 10.3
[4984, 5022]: 9.42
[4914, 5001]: 10.6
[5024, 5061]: 9.37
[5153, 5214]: 7.92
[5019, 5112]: 9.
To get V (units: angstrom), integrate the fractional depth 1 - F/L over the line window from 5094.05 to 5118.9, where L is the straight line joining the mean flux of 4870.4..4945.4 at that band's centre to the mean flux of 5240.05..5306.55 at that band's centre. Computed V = 6.1 angstrom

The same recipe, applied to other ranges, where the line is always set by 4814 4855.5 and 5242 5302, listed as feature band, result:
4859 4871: 0.2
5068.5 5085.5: 3.9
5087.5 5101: 2.7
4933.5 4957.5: -1.0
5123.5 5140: 4.3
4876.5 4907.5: -0.2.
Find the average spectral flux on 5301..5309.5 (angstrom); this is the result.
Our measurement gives 12.7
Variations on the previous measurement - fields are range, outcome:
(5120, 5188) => 7.94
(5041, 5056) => 9.26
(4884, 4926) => 10.7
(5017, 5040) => 9.38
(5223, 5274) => 11.5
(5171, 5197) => 7.41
